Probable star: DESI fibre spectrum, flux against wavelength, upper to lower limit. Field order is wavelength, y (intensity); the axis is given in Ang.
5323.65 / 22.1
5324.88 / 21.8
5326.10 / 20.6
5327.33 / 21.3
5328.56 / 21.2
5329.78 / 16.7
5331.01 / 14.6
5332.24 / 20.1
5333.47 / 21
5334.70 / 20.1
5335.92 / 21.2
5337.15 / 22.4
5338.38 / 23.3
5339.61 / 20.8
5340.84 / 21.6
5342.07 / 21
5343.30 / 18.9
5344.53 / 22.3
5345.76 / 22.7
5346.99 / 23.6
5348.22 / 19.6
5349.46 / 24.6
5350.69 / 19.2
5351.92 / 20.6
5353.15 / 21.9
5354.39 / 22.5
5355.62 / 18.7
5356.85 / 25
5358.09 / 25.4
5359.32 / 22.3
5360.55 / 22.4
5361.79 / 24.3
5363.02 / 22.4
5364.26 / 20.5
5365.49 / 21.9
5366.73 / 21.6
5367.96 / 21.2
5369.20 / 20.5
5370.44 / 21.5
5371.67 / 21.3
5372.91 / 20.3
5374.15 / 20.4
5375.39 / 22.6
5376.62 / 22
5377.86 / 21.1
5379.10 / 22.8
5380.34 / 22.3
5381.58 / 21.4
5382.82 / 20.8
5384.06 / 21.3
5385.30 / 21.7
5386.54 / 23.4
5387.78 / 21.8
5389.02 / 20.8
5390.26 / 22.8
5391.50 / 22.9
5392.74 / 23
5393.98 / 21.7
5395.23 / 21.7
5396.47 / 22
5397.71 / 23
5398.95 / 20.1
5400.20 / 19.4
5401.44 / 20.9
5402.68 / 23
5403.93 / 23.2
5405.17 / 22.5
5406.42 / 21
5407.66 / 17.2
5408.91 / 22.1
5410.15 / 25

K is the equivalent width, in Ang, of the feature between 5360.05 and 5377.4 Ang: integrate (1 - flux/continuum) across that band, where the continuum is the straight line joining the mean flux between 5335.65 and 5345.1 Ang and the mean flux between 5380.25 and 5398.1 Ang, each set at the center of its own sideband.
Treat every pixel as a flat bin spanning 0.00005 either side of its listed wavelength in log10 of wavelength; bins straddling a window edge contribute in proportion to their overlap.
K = 0.12 Ang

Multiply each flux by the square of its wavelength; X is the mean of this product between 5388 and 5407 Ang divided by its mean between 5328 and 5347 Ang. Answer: 1.1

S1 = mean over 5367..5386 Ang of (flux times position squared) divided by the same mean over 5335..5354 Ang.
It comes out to 1.01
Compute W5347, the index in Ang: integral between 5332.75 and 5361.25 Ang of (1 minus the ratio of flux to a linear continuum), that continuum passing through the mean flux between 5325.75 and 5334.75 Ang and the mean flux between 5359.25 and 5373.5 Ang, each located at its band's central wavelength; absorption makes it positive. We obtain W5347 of -1.9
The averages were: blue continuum 19.4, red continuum 21.7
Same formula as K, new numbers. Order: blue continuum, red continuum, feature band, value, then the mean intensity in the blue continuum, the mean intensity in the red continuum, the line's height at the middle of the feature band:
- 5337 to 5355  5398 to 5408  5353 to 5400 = -1.23 Ang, 21.6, 21.1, 21.3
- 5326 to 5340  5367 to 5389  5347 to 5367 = -1.12 Ang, 20.3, 21.5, 20.9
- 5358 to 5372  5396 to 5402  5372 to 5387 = -0.03 Ang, 22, 21.1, 21.6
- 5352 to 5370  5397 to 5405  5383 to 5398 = -0.23 Ang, 22.1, 21.7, 21.8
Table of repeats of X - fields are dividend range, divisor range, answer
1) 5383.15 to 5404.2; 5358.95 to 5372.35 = 1.01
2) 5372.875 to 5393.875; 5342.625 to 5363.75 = 1.00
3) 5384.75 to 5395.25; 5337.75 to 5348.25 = 1.05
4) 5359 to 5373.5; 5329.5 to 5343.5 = 1.08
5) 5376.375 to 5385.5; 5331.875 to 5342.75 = 1.03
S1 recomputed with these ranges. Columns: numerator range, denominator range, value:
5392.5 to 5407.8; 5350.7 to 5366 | 0.98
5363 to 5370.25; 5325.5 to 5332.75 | 1.13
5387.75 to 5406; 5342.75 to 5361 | 1.01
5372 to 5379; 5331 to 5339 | 1.04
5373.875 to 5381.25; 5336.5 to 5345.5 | 1.03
